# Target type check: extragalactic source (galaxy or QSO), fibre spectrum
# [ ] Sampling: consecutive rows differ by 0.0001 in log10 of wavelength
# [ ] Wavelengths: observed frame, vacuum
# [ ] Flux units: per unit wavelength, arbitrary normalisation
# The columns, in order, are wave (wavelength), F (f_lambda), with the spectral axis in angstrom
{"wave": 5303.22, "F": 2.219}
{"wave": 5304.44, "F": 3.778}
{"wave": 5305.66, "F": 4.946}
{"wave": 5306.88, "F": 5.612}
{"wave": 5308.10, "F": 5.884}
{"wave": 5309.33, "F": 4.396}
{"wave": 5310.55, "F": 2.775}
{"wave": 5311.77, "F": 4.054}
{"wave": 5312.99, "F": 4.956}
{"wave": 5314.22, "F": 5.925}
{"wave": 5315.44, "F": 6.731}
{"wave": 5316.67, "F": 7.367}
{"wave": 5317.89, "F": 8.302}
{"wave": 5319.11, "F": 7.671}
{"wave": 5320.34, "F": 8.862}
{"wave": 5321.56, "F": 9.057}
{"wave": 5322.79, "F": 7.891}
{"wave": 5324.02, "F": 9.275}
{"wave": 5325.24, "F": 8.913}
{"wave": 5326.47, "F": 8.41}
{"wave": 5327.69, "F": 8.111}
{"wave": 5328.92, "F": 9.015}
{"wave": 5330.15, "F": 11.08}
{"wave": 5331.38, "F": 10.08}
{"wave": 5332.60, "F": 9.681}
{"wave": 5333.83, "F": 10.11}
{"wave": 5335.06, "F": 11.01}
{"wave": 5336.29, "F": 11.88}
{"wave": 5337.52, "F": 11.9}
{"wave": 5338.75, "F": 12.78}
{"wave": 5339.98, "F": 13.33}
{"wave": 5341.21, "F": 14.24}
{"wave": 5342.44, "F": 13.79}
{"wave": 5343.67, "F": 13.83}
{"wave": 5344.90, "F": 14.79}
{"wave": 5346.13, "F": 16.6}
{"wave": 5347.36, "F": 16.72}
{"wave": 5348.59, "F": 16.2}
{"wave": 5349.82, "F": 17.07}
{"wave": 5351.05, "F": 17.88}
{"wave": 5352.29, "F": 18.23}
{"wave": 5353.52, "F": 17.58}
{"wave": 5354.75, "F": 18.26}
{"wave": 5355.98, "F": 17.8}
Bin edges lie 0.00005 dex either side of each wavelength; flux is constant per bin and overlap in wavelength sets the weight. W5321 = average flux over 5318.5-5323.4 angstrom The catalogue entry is 8.37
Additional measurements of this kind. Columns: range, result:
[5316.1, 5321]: 8.08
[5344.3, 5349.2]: 16.1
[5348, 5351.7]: 17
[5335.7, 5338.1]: 11.9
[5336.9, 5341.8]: 13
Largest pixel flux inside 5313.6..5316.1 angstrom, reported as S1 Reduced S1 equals 6.731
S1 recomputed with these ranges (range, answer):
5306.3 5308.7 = 5.884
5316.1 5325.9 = 9.275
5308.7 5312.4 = 4.396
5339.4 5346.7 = 16.6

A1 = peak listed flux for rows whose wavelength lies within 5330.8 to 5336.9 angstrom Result 11.88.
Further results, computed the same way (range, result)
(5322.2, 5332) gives 11.08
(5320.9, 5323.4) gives 9.057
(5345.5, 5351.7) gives 17.88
